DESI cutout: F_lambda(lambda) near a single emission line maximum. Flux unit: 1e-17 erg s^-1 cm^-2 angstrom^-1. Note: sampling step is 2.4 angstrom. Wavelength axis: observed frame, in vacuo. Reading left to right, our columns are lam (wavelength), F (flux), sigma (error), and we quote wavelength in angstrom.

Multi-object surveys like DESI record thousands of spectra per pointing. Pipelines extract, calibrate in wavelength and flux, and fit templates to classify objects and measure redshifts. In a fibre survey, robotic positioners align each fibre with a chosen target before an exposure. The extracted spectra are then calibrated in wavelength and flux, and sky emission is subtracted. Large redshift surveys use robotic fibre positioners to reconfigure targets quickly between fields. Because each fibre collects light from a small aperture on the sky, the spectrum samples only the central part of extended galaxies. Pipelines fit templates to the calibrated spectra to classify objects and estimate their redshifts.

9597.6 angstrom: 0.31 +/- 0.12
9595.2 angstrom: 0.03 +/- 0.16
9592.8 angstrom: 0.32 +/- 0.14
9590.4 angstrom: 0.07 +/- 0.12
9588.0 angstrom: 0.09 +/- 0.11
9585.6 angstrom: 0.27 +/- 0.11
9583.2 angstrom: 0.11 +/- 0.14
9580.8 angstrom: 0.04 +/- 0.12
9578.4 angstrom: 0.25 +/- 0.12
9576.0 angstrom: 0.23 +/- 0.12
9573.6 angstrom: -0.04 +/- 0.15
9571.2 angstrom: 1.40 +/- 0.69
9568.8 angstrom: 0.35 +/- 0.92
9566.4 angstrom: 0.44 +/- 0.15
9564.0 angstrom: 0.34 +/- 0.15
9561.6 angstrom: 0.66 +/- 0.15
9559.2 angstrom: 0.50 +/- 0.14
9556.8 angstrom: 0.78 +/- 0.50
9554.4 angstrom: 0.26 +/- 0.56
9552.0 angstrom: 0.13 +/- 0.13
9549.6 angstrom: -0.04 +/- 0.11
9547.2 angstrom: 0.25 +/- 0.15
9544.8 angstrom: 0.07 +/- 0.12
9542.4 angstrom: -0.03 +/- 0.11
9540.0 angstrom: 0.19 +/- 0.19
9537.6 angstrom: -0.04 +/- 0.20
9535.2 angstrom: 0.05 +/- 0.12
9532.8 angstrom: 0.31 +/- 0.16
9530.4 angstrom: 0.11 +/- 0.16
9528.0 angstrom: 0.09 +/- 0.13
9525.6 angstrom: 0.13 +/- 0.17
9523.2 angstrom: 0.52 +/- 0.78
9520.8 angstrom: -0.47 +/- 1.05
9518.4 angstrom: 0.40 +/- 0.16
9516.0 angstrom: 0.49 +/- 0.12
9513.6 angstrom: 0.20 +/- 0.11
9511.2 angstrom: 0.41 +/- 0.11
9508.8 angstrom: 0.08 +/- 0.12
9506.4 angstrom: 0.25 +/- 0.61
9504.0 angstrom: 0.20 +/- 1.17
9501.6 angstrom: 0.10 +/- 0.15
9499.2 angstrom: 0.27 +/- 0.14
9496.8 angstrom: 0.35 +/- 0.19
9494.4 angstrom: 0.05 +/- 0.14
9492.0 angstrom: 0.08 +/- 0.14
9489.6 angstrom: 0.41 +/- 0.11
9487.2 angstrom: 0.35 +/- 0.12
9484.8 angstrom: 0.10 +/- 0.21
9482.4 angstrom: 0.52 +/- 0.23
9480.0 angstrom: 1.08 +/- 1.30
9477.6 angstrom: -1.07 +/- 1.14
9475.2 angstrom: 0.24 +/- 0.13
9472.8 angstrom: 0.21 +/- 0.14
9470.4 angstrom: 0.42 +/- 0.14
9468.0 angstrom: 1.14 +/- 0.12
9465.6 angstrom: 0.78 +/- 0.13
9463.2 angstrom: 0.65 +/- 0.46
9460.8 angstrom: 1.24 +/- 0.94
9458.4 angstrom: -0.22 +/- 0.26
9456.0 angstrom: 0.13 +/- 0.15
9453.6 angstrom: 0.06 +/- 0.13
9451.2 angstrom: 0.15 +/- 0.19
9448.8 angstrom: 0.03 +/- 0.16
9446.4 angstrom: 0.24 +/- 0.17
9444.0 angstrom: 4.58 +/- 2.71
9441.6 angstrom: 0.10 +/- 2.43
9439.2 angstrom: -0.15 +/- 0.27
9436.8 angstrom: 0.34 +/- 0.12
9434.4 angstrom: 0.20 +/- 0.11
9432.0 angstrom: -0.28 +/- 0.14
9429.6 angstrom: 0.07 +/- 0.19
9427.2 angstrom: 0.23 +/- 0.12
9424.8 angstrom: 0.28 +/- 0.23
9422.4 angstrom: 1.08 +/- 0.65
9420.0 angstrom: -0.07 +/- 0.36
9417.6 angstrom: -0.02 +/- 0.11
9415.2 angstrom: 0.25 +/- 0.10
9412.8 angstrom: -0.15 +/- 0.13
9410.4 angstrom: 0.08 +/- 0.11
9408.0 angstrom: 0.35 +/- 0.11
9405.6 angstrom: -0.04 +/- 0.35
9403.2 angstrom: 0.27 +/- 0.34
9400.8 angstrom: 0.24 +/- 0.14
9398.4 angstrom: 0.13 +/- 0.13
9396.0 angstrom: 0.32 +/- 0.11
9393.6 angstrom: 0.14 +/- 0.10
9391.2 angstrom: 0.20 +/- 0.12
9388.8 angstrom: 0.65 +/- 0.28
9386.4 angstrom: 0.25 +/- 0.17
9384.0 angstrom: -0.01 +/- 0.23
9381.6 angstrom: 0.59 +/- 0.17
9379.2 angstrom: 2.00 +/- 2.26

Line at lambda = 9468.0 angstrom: Hbeta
